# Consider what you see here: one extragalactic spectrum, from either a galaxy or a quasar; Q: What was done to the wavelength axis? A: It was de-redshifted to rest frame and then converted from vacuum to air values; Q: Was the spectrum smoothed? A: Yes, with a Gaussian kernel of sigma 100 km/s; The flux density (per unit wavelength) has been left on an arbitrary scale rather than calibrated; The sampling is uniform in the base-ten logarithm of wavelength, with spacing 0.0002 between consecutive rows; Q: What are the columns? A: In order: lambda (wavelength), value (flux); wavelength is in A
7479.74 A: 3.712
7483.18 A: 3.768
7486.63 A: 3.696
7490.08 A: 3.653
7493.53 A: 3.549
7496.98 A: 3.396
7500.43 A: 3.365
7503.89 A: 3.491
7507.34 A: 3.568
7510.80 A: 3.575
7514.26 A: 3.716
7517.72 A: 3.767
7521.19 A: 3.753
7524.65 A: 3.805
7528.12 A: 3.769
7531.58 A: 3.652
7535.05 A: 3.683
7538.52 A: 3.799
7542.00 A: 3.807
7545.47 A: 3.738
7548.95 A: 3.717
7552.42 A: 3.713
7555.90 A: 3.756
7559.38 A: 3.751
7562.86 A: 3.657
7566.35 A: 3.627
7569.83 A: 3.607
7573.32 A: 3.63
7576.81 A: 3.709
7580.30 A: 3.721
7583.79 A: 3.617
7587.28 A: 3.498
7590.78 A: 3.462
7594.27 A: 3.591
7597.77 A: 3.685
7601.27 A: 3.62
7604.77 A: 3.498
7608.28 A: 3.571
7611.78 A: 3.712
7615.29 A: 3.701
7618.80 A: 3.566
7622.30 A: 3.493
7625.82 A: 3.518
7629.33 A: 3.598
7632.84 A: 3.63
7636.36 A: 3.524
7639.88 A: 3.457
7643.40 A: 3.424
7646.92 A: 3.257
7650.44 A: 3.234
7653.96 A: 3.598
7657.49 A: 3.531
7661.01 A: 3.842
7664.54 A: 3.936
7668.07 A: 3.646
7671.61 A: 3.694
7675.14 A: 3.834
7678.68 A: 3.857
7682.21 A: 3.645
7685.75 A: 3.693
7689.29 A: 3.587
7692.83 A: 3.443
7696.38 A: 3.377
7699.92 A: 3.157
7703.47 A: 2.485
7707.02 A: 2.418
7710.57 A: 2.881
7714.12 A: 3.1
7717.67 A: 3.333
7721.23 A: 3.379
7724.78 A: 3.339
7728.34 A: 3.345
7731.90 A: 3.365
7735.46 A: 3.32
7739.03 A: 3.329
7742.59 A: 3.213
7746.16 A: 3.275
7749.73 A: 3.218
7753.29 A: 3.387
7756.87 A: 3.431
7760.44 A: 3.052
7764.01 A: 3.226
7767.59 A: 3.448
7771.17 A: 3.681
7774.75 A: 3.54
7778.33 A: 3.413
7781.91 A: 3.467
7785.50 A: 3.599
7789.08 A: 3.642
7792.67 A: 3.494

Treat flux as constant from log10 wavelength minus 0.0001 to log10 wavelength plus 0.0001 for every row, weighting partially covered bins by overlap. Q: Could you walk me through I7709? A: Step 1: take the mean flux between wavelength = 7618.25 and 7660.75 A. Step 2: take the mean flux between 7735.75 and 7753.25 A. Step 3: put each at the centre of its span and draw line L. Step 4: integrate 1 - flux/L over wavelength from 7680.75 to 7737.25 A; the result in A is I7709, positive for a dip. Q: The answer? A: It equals 1.89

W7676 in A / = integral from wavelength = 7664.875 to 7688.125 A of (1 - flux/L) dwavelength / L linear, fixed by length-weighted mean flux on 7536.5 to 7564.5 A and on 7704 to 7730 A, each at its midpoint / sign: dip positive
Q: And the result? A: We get -3.5 A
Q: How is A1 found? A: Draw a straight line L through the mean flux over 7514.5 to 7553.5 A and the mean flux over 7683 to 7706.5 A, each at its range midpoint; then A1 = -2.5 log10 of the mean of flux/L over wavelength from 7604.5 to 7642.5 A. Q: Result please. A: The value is -0.029 mag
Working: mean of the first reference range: 3.75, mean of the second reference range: 3.26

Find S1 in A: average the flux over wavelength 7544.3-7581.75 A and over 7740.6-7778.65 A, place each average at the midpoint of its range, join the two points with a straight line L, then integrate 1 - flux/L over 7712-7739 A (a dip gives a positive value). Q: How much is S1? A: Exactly 0.8 A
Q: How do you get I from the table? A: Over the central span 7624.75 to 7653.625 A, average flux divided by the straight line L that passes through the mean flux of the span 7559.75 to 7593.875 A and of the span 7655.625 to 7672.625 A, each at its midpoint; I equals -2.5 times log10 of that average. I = 0.072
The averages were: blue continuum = 3.62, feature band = 3.46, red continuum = 3.73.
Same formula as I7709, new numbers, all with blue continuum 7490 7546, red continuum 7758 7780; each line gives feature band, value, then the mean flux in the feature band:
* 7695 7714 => 3.2 A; 2.87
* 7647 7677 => -1.2 A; 3.64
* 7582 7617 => -0.3 A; 3.6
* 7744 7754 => 0.4 A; 3.28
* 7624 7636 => -0.1 A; 3.57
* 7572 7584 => -0.3 A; 3.68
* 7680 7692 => -0.5 A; 3.64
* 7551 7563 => -0.4 A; 3.73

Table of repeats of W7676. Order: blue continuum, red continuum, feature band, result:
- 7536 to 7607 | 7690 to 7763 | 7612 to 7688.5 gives -4.09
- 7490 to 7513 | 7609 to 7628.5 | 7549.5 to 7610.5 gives -1.11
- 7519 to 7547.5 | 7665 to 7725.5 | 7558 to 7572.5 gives 0.06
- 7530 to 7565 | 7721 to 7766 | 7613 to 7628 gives -0.04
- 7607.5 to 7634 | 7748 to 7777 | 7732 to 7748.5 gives 0.58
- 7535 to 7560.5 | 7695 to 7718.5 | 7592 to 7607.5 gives -0.47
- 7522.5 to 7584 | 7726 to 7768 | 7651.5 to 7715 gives 0.10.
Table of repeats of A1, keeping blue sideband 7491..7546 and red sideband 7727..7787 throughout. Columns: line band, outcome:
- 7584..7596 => 0.011 mag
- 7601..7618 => -0.022 mag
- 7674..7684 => -0.094 mag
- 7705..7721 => 0.154 mag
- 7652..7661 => -0.038 mag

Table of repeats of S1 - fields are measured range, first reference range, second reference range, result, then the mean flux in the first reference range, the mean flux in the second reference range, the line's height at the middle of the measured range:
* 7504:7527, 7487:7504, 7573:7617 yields -1.0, 3.51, 3.62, 3.53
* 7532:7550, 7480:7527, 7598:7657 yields -0.7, 3.63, 3.53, 3.6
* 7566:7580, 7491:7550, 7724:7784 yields -0.3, 3.66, 3.36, 3.59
